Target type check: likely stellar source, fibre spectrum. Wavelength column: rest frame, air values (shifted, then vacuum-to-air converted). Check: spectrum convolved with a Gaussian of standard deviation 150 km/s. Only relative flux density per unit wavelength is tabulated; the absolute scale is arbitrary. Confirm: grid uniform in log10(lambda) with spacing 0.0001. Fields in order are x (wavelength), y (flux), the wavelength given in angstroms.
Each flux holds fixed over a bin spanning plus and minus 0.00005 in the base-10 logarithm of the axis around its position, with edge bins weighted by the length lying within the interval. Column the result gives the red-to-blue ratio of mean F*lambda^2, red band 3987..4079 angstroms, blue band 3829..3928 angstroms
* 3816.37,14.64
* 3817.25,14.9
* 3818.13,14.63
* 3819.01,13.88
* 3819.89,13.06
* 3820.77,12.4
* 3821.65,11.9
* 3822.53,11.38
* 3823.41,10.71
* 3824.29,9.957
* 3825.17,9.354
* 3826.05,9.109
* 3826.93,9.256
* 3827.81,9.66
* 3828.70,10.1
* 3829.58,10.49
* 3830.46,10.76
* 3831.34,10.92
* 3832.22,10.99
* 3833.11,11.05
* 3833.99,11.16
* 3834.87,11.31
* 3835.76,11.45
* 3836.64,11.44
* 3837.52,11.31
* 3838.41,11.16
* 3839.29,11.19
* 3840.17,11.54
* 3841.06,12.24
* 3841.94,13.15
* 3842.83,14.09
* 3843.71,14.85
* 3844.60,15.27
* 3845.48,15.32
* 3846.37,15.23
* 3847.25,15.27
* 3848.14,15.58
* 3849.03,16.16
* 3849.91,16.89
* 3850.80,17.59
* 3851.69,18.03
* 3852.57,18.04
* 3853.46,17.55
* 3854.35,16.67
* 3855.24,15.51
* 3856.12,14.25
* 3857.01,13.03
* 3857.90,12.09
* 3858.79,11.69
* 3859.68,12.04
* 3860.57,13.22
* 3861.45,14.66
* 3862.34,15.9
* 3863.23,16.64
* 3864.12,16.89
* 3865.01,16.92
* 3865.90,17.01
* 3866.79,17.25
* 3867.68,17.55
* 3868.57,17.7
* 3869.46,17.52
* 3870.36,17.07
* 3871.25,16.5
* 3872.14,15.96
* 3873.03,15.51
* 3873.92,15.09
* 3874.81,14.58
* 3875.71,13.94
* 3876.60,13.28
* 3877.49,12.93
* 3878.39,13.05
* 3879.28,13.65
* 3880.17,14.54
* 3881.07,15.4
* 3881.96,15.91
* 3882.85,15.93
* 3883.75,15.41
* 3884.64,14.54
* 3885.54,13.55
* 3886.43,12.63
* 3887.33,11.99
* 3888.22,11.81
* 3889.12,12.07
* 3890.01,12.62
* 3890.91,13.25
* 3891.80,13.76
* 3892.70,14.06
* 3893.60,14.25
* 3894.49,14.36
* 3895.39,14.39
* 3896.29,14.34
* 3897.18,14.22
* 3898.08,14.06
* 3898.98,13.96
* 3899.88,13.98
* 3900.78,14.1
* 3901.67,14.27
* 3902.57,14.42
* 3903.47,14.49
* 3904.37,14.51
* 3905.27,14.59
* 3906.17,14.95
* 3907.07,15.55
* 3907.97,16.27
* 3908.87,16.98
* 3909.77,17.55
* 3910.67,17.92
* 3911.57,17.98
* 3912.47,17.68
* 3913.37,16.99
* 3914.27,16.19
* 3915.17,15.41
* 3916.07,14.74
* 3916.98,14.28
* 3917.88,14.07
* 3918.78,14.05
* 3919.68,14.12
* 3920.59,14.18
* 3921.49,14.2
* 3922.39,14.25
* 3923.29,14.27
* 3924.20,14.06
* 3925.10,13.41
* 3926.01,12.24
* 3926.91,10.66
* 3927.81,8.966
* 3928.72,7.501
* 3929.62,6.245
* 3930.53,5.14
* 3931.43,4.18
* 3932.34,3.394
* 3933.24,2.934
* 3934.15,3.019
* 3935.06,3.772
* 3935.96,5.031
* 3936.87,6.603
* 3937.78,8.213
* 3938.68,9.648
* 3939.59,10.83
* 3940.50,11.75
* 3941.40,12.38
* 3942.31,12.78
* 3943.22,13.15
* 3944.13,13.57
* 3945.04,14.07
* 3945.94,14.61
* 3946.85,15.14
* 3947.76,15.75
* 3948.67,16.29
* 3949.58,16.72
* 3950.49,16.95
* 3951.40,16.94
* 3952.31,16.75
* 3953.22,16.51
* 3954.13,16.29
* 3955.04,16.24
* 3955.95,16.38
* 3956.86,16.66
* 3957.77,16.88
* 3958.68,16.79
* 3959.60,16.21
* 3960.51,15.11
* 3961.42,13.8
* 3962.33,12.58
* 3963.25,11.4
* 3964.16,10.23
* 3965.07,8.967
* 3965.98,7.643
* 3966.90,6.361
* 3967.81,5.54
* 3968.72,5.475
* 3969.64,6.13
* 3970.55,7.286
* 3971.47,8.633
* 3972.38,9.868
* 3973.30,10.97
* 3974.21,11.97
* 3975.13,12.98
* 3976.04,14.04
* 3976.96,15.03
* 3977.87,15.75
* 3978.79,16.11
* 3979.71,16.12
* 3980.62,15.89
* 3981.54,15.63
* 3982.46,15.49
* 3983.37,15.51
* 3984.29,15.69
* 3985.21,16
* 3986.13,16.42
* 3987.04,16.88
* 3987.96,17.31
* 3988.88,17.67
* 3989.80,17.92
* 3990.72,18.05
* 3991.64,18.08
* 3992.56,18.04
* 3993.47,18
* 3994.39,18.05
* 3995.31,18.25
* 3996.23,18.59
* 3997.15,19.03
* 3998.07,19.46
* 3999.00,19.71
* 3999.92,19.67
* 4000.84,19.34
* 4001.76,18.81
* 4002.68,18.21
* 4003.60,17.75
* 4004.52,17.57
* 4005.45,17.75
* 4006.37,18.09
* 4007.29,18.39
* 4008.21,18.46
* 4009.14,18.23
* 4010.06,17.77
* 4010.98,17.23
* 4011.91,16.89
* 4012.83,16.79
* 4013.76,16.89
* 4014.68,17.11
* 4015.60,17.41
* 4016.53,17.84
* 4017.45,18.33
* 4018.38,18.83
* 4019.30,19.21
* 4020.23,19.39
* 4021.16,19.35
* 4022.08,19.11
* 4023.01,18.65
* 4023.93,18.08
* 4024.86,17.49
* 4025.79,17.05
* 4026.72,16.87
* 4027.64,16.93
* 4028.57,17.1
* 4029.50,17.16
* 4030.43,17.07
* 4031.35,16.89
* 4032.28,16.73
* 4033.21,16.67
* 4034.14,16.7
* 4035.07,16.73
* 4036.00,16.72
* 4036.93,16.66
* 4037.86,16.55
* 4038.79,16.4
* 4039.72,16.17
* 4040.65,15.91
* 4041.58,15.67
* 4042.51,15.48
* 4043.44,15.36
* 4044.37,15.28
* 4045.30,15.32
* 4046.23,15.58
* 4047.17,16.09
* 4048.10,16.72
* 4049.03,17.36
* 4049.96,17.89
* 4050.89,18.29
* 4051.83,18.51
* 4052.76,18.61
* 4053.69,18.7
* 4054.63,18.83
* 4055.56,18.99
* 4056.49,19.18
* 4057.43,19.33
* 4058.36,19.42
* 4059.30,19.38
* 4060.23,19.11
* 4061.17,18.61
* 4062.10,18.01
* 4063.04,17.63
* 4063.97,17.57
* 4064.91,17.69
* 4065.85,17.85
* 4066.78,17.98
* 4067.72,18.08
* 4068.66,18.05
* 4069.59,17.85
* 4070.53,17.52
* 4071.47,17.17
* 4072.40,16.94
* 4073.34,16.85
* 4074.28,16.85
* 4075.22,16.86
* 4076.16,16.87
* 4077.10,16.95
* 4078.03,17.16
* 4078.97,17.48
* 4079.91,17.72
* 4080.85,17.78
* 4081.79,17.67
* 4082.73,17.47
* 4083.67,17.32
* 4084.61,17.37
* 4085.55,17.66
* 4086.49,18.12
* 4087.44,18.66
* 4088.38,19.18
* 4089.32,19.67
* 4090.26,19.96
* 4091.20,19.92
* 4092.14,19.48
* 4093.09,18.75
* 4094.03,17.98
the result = 1.3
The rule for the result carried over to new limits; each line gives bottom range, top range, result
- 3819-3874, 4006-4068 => 1.40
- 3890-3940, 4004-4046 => 1.46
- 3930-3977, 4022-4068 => 1.59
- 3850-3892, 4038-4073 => 1.29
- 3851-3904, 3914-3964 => 0.87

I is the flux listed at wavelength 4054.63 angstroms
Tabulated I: 18.83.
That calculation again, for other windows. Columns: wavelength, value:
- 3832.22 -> 10.99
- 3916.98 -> 14.28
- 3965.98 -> 7.643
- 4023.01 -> 18.65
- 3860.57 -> 13.22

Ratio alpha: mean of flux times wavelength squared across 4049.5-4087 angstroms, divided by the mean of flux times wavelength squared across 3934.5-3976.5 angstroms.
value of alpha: 1.56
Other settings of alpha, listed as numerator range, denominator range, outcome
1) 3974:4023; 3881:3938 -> 1.43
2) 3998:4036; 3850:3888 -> 1.27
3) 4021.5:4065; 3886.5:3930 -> 1.32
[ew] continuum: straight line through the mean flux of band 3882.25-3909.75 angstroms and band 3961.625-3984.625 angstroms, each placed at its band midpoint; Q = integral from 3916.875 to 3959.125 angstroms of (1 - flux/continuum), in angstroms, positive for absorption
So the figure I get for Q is 2.0 angstroms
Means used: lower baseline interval 14.2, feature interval 12.2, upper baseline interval 11.7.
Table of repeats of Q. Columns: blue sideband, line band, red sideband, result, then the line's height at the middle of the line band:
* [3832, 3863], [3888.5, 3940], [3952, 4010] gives 7.3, 14.6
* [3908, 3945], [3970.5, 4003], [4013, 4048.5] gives -3.1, 14.8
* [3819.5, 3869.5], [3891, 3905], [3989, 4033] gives 0.7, 15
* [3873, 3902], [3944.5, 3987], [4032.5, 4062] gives 5.2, 15.6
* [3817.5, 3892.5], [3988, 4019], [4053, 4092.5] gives -2.6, 16.7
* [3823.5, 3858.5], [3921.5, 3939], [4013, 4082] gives 7.9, 15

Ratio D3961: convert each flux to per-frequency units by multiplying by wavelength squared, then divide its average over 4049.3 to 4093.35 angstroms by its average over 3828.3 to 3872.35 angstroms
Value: 1.4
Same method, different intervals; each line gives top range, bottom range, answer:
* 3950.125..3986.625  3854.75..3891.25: 0.96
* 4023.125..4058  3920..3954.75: 1.57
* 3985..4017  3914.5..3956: 1.55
